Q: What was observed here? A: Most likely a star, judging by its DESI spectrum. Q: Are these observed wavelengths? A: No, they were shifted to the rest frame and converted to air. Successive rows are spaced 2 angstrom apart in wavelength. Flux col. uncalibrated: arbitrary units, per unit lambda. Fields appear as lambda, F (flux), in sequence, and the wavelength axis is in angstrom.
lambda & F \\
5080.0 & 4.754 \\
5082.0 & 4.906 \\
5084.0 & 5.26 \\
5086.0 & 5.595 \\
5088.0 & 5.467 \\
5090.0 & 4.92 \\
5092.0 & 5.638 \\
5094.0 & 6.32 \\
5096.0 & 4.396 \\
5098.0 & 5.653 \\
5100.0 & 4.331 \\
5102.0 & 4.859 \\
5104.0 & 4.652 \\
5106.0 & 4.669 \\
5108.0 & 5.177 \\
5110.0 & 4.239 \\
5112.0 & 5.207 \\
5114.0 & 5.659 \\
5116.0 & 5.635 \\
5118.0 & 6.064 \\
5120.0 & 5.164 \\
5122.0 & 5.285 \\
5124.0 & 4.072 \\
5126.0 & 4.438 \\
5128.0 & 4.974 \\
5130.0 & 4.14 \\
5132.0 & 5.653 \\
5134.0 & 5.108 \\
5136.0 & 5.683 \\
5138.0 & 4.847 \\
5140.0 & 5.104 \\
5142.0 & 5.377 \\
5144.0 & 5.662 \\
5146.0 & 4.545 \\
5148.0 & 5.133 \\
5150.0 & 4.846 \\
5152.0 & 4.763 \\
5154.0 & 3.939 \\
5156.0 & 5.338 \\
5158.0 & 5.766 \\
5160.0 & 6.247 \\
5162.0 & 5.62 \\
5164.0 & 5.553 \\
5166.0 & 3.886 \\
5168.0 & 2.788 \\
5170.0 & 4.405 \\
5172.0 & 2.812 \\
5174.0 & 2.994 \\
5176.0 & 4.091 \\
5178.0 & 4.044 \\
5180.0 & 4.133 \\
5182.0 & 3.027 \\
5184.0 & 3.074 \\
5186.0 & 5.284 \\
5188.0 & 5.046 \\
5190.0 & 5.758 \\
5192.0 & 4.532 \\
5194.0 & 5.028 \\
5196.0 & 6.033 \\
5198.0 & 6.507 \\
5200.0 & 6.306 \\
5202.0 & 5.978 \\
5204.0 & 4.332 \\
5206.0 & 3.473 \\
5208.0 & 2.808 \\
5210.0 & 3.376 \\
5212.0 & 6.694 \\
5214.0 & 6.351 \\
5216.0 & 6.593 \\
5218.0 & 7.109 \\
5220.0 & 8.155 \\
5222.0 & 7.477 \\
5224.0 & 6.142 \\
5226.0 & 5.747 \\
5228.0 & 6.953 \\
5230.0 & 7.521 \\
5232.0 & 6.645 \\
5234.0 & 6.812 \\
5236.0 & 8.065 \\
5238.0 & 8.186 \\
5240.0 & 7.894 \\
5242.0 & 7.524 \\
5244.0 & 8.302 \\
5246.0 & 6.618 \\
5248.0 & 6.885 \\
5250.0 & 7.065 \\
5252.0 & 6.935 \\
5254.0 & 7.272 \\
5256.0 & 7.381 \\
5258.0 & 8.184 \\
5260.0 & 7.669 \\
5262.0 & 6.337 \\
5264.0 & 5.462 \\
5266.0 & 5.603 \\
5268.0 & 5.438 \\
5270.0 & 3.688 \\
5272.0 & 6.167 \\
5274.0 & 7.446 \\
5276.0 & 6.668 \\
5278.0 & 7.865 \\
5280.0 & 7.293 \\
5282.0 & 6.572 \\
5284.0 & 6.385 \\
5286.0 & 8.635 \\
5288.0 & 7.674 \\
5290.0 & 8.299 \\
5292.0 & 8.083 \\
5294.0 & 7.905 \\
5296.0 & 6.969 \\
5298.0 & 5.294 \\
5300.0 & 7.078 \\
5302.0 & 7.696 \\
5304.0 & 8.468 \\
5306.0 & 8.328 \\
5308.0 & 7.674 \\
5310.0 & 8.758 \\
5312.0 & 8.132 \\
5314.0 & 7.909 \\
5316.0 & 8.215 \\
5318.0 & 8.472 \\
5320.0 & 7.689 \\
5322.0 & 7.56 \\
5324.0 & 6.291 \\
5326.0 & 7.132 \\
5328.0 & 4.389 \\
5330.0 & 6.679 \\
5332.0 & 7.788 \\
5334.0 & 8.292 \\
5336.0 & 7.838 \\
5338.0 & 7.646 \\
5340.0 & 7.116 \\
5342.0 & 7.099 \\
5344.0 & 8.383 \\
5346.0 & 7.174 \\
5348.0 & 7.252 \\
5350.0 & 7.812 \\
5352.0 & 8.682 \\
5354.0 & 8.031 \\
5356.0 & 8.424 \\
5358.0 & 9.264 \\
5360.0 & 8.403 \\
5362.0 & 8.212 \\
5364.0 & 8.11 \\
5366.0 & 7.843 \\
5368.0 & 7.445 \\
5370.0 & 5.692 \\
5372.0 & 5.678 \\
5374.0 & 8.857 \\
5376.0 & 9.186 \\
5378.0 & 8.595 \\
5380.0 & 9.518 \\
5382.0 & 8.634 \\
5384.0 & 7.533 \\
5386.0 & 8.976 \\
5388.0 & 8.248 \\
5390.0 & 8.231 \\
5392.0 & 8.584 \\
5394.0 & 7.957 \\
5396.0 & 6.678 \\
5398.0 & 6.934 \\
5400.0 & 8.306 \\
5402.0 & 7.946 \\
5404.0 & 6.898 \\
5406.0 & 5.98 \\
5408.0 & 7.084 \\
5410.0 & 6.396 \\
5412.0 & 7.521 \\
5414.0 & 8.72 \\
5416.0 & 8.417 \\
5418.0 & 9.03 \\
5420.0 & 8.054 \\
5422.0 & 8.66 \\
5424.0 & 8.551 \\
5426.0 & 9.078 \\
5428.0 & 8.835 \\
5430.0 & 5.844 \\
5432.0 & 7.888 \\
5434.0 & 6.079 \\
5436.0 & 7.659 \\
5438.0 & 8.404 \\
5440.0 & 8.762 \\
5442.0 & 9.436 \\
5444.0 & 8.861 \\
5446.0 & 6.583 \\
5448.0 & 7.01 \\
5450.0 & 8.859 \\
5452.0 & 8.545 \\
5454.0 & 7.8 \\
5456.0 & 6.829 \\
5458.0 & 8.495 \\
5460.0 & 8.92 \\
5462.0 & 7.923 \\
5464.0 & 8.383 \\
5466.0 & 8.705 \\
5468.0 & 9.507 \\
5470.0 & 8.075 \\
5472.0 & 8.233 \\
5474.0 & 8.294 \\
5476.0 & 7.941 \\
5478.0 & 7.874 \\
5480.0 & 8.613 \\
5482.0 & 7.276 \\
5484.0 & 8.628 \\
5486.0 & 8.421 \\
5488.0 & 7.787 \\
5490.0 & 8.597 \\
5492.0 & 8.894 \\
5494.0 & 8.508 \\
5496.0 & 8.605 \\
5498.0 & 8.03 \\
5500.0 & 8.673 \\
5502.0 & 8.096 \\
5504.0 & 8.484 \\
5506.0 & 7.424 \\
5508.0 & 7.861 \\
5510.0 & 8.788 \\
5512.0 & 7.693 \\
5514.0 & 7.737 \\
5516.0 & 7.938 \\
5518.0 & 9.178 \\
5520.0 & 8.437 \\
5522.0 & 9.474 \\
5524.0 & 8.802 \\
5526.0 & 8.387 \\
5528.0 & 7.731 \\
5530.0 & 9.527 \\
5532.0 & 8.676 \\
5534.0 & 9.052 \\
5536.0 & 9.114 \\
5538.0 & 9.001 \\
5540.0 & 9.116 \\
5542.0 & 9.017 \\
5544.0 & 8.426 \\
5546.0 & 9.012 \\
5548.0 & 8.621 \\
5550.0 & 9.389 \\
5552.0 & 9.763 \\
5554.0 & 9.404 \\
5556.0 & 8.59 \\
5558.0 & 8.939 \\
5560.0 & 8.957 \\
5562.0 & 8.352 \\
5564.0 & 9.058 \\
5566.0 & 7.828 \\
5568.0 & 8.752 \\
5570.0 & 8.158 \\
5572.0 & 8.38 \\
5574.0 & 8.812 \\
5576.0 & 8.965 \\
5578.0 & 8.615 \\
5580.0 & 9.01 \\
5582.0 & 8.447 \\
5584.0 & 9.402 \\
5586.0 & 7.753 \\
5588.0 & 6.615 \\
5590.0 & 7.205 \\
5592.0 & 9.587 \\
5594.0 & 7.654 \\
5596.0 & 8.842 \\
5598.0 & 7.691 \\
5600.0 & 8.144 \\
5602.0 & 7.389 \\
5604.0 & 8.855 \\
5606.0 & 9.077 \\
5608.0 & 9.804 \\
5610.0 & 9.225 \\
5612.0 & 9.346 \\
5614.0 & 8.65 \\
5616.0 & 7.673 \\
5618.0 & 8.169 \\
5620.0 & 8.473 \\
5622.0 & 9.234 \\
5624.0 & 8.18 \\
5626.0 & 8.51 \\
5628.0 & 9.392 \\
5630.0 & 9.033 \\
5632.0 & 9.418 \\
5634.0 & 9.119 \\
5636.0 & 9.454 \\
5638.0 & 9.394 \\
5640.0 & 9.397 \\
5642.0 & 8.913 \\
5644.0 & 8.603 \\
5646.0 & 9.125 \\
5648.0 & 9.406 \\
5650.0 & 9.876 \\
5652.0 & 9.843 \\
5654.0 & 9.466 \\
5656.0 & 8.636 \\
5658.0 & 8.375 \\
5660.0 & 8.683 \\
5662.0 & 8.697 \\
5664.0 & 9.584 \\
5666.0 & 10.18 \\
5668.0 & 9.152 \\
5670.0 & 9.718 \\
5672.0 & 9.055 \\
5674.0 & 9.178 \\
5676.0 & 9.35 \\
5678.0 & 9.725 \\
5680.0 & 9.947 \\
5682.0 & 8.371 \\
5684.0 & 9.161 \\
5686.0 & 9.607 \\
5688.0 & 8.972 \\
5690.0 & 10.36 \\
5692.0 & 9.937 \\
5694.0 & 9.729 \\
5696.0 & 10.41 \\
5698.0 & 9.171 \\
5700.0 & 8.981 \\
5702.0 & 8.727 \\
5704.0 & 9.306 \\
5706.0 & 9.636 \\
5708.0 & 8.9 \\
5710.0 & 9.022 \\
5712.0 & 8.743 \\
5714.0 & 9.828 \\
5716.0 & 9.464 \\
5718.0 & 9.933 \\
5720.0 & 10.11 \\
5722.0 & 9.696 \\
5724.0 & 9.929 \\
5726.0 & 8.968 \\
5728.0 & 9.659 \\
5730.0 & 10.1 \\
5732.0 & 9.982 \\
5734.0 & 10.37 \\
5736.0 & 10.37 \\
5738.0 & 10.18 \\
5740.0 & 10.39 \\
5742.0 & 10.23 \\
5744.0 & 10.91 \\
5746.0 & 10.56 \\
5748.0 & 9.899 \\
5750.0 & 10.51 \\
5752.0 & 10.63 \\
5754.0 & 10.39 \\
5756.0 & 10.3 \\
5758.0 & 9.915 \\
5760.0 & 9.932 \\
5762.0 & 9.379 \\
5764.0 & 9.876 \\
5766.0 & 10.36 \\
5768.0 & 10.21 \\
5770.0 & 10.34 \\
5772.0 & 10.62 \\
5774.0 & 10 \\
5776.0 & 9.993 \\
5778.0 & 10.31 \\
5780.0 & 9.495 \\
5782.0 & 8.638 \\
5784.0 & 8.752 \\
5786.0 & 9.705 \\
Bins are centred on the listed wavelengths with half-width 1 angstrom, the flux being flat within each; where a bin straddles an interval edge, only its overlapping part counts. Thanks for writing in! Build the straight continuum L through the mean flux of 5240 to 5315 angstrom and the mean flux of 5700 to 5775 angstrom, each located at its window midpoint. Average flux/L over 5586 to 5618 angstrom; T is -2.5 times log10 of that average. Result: 0.09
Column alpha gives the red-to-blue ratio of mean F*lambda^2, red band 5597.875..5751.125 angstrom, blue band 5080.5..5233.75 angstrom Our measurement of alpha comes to 2.20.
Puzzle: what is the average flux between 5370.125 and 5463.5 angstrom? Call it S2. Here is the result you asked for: 7.96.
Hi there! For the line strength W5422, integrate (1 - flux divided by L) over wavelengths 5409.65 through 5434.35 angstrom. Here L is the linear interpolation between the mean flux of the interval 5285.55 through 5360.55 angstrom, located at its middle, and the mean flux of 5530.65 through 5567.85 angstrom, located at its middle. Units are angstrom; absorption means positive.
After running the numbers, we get 0.6 angstrom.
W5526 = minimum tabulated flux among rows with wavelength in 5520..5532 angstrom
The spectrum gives 7.731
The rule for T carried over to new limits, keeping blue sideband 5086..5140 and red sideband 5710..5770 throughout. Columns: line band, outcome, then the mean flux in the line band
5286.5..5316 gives -0.18 mag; 7.76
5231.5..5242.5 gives -0.24 mag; 7.56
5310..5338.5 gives -0.11 mag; 7.47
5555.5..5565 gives -0.02 mag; 8.79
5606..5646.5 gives 0.02 mag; 8.96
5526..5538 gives -0.05 mag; 8.8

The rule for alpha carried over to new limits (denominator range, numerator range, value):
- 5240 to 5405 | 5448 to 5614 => 1.22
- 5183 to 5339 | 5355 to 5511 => 1.27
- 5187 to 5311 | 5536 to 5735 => 1.56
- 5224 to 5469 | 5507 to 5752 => 1.32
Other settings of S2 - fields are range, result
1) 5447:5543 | 8.39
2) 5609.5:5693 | 9.16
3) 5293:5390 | 7.76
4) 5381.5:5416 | 7.69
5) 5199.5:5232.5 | 5.96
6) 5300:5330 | 7.57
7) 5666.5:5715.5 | 9.38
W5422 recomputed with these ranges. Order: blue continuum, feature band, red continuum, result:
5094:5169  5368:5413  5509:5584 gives -2.2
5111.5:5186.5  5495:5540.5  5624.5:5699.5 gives -2.7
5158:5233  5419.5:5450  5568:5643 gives -3.3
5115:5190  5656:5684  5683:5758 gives 0.5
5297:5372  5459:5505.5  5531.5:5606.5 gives -0.7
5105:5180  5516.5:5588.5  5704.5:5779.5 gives -3.5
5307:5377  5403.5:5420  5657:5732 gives 1.0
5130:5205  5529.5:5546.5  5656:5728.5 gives -2.0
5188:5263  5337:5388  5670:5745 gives -4.2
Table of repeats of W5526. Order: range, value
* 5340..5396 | 5.678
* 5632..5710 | 8.371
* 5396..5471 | 5.844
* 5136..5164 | 3.939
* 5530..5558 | 8.426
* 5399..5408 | 5.98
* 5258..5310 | 3.688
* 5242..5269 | 5.438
